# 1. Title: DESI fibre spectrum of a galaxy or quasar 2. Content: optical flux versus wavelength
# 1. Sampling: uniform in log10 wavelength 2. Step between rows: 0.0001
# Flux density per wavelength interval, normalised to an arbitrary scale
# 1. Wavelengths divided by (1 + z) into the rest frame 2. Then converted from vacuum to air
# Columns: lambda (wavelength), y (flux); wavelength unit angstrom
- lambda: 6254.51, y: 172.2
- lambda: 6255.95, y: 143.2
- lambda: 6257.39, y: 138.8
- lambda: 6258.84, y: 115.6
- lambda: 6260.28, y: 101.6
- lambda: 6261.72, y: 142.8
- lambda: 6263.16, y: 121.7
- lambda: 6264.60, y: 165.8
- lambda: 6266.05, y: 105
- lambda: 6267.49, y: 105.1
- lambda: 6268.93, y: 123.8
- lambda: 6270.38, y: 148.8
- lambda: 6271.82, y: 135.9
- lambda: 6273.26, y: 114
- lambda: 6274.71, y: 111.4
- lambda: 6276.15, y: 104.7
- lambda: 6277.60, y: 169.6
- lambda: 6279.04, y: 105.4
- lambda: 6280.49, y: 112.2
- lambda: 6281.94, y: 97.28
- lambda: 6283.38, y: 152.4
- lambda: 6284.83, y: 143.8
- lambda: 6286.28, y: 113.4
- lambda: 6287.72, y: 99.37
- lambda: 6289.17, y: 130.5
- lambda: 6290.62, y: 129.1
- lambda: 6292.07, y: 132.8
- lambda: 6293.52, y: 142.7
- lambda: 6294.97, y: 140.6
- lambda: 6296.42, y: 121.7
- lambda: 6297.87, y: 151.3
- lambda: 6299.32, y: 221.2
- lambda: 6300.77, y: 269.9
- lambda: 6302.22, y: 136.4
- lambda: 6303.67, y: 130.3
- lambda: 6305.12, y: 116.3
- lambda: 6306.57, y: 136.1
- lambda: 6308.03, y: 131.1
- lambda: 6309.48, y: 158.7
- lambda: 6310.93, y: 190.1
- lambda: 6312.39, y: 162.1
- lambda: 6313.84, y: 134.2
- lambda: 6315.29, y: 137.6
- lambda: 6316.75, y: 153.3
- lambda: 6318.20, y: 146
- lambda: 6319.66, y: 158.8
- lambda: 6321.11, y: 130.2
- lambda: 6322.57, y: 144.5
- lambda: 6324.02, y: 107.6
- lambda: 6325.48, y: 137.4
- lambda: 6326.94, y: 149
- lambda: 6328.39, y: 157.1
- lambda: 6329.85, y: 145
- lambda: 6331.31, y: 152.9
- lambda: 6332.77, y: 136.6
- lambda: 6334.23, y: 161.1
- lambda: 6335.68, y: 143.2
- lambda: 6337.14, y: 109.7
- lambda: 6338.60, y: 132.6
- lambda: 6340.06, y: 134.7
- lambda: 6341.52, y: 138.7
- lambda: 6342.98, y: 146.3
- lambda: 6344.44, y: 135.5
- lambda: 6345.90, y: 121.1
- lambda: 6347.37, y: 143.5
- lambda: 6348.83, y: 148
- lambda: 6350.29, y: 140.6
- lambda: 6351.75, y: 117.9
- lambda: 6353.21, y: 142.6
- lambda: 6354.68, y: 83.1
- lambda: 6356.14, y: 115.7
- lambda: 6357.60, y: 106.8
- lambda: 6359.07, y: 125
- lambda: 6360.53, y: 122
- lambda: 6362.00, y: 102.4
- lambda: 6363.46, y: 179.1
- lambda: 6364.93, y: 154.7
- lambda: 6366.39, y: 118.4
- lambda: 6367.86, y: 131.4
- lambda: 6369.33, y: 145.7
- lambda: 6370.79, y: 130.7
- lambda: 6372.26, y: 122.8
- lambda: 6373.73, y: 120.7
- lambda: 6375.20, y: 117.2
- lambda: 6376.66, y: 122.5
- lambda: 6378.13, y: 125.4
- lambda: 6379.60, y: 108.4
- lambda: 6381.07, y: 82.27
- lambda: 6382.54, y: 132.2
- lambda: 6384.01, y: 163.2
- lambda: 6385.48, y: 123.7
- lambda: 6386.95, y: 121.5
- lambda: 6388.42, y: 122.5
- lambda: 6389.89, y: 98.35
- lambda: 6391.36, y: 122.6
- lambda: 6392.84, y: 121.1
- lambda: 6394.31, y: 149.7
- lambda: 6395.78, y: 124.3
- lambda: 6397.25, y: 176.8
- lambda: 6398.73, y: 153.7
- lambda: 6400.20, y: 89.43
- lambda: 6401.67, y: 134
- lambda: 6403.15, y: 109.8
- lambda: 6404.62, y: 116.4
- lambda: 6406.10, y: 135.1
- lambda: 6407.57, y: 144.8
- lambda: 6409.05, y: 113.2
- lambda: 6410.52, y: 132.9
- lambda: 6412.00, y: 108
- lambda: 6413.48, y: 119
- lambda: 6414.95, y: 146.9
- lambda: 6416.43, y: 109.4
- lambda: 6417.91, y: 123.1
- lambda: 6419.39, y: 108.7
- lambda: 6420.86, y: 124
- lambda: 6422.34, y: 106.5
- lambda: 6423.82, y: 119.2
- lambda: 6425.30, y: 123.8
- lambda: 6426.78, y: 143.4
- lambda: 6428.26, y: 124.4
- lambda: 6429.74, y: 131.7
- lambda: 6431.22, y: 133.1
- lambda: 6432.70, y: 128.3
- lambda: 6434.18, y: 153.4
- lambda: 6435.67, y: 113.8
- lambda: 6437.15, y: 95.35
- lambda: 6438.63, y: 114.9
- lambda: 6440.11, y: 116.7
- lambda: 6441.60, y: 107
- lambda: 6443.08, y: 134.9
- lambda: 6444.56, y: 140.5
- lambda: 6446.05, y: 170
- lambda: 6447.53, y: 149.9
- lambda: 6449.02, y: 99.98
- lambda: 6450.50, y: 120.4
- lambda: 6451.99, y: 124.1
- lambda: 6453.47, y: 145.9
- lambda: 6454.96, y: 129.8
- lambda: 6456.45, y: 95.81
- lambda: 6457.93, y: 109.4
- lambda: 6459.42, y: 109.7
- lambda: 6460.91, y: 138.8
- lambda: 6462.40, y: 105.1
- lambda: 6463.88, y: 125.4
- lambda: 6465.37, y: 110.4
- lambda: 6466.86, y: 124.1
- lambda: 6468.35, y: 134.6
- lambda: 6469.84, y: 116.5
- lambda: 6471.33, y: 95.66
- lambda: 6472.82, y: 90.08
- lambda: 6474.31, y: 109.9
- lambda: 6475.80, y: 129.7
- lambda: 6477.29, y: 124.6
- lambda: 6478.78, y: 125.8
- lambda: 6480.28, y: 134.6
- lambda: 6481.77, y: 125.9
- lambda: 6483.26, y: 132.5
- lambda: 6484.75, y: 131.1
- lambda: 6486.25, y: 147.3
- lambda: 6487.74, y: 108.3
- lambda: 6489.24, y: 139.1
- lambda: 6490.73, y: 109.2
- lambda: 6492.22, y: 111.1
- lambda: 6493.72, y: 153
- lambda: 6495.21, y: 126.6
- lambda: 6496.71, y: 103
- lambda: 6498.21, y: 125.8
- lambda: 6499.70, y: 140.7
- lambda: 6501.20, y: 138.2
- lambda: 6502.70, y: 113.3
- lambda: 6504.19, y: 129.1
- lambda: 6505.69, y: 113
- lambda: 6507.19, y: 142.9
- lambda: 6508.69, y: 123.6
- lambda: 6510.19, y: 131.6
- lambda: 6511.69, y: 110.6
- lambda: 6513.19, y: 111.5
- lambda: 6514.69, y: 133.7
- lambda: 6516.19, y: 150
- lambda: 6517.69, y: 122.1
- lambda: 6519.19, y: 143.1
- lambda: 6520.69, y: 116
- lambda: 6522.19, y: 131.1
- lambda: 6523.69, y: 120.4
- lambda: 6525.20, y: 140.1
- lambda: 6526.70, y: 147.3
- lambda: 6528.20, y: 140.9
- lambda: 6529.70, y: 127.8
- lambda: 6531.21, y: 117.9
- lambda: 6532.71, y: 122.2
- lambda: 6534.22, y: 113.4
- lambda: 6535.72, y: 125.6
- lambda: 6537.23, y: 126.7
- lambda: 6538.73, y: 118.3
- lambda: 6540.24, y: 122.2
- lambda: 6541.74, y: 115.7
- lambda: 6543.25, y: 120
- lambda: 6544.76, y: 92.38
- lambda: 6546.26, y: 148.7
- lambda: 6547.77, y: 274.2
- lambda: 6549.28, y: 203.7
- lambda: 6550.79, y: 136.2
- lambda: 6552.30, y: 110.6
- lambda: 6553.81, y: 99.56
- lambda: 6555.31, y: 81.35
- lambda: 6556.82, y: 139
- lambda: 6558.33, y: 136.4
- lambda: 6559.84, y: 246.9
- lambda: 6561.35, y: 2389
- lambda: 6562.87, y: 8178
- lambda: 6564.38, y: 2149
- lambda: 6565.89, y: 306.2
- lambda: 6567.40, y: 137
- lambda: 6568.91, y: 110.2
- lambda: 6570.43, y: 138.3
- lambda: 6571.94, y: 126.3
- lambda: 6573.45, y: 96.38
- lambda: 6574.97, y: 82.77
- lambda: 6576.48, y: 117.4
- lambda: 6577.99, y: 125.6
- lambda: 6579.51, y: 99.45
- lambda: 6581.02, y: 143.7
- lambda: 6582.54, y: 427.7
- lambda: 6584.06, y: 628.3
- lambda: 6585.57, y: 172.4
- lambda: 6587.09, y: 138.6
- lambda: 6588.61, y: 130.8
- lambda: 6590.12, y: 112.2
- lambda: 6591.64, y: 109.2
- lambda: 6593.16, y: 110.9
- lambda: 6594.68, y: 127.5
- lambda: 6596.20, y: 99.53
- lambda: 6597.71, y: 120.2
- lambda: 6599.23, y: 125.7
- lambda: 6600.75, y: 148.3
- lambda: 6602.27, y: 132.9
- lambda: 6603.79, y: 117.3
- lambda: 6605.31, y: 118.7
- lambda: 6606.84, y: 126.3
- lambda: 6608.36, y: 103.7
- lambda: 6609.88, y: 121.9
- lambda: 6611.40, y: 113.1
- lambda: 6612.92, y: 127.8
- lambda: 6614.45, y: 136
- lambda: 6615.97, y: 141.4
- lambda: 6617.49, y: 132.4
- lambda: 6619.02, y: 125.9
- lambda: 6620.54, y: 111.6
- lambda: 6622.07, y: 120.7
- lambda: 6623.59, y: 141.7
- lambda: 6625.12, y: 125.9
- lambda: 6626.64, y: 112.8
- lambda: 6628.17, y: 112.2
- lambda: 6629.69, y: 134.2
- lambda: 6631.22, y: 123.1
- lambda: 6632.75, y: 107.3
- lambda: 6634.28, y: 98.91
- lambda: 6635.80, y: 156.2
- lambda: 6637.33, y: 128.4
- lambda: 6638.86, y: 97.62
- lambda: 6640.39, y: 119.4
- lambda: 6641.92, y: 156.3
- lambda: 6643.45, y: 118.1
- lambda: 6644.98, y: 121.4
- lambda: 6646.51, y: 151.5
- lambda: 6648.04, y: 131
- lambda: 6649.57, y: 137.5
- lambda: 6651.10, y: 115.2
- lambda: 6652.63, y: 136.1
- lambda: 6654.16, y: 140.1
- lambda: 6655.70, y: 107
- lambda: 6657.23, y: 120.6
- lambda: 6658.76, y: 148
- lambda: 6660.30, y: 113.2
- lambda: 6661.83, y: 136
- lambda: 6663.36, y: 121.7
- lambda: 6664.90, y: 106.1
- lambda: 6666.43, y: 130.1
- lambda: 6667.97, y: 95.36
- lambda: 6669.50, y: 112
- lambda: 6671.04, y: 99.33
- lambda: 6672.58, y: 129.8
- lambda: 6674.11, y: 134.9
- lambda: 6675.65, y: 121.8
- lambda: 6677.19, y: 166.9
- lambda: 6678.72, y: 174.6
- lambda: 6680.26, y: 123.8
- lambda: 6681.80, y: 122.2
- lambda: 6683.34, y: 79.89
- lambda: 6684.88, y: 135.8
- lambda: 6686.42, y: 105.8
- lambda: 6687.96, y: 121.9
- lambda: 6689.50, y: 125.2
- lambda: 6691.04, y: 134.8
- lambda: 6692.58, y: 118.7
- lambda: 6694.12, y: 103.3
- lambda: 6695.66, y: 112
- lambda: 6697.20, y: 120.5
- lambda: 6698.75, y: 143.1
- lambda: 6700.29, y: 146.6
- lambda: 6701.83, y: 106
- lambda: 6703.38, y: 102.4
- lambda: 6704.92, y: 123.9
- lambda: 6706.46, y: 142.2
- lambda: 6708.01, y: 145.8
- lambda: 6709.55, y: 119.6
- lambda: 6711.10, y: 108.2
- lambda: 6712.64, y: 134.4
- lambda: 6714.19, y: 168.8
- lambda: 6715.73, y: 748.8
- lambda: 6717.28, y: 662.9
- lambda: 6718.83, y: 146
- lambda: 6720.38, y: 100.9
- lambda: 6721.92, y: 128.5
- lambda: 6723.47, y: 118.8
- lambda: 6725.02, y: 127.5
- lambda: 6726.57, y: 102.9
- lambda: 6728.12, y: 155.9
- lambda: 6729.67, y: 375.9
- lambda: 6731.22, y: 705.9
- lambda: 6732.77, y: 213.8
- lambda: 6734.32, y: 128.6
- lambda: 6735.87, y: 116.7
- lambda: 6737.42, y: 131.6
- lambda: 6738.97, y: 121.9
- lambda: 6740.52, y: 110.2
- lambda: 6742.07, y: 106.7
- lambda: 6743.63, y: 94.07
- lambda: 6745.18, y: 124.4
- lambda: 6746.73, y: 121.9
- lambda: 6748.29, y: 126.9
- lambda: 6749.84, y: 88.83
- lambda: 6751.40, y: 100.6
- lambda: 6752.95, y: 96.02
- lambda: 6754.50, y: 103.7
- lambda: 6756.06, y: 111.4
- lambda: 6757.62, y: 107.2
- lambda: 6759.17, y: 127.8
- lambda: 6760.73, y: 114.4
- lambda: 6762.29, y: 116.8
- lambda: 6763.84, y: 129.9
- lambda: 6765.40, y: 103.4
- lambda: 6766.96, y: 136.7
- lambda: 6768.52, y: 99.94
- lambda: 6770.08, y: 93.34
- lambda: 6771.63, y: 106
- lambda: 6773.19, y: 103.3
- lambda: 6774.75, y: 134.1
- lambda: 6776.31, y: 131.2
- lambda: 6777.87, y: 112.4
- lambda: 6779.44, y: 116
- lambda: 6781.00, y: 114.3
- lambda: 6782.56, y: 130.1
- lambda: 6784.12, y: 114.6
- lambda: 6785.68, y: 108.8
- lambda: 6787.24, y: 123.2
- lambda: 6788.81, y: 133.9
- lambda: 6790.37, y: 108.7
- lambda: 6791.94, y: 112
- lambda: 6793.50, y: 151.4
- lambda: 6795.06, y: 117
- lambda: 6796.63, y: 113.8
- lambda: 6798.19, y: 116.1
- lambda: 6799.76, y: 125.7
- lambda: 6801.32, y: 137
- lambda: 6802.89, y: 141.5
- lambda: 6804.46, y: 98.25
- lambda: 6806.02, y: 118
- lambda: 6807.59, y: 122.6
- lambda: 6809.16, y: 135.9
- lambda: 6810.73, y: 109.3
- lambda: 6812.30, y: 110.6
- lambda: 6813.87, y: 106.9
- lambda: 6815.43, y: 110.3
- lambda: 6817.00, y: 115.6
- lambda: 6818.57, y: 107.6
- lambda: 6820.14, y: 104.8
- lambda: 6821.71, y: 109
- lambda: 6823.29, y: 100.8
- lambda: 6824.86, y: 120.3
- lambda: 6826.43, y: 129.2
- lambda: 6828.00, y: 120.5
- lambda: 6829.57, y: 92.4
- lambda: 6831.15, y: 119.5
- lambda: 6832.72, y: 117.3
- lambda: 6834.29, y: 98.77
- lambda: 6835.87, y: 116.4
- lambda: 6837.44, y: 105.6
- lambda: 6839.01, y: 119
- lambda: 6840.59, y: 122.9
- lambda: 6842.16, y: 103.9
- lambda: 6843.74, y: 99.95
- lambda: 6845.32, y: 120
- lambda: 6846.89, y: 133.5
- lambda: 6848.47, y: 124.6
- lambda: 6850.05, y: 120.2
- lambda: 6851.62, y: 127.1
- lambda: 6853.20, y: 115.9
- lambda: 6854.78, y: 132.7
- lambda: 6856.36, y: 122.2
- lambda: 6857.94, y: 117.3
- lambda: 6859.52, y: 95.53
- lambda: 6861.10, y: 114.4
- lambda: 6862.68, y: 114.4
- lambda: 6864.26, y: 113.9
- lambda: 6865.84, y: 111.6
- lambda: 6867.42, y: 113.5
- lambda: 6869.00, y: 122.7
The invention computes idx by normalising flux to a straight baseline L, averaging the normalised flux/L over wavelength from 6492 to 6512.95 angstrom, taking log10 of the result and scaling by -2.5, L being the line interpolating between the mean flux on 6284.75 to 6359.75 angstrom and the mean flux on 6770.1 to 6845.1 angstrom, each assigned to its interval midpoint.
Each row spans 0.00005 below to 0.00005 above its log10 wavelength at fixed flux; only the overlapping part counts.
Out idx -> 0.05 mag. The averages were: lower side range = 140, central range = 126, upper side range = 116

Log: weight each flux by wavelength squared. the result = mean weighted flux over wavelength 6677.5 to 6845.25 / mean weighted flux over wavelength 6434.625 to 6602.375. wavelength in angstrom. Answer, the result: 0.60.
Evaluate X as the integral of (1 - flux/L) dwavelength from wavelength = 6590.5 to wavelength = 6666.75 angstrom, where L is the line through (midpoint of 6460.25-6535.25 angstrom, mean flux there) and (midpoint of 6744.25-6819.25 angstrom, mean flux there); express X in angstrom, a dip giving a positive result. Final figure -2.0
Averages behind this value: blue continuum 125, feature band 124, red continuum 116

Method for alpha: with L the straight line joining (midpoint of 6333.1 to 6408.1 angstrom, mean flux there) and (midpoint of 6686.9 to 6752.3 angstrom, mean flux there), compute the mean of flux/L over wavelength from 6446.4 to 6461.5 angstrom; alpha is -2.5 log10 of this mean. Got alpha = 0.13 mag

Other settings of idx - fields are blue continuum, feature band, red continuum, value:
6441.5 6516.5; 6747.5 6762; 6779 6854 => 0.09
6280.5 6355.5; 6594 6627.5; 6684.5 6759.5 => 0.26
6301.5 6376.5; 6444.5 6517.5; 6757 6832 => 0.05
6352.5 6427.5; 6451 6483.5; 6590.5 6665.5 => 0.04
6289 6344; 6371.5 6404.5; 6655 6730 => 0.18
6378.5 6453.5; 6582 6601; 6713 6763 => -0.19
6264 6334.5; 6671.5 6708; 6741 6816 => -0.05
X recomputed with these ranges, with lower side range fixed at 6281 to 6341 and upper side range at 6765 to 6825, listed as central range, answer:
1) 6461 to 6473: 1.74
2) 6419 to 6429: 1.11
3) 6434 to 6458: 2.00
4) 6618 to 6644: 0.55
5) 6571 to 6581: 1.37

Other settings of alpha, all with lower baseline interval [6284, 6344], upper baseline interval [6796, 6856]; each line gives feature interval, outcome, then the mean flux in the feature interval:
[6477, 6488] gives 0.04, 130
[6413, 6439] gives 0.12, 123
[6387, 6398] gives 0.08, 130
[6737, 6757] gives 0.10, 110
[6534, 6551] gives -0.08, 142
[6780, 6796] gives -0.03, 121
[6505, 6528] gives 0.03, 129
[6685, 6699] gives 0.03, 120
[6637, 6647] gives 0.00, 127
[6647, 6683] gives -0.01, 127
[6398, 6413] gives 0.13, 124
